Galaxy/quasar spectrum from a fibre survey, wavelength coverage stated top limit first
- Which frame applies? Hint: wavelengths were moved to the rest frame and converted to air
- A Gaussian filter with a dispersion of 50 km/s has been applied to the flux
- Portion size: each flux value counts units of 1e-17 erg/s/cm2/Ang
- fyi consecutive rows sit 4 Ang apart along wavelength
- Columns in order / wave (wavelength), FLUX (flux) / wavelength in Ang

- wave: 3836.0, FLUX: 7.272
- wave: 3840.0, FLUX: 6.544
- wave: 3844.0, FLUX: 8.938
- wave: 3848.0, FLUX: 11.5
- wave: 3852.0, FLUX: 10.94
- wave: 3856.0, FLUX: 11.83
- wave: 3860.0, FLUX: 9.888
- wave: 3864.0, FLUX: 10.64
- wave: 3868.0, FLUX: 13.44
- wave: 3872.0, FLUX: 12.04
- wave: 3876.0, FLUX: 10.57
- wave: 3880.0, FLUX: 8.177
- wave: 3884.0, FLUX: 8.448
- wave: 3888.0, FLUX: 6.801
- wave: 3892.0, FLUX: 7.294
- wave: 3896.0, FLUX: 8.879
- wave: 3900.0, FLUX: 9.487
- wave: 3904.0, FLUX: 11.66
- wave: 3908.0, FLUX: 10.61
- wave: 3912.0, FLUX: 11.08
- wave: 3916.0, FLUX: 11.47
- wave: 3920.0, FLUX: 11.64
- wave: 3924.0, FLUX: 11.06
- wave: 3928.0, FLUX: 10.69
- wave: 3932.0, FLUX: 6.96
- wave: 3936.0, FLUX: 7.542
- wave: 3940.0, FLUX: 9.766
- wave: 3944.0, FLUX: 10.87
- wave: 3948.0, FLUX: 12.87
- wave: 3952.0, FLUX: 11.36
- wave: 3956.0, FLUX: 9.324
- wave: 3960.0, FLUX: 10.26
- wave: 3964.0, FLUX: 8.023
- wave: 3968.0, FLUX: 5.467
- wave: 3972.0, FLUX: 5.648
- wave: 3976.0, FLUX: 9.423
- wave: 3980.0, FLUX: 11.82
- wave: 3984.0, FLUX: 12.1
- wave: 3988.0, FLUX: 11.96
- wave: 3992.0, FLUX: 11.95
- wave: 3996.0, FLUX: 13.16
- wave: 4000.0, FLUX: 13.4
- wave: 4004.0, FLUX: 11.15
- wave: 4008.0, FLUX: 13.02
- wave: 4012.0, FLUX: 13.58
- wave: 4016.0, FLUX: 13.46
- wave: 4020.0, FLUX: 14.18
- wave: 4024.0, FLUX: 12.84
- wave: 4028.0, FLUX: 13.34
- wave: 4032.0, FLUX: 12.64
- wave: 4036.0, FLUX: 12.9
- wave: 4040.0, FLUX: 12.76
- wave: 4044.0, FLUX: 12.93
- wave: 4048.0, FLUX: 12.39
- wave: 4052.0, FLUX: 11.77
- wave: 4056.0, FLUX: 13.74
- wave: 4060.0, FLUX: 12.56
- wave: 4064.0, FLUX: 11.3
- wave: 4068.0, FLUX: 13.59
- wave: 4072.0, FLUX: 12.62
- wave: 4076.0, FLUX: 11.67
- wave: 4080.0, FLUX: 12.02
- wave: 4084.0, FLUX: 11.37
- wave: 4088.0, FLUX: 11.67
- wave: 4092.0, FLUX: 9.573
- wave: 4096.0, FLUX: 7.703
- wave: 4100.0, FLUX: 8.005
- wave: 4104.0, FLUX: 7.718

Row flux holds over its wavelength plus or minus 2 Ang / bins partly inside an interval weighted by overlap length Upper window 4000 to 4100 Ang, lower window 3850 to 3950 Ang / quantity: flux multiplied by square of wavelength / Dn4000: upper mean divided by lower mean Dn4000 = 1.3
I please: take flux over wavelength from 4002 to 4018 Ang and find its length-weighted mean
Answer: 12.8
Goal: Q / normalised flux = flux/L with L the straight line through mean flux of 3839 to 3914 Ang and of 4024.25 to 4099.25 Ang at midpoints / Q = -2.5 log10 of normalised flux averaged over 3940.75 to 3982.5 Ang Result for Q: 0.143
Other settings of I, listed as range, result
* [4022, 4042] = 12.9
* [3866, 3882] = 11.1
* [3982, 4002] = 12.5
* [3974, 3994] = 11.5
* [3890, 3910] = 9.59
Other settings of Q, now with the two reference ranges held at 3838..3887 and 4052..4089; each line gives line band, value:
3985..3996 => -0.07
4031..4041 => -0.08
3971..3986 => 0.14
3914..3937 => 0.08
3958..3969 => 0.35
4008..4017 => -0.15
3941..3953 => -0.05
